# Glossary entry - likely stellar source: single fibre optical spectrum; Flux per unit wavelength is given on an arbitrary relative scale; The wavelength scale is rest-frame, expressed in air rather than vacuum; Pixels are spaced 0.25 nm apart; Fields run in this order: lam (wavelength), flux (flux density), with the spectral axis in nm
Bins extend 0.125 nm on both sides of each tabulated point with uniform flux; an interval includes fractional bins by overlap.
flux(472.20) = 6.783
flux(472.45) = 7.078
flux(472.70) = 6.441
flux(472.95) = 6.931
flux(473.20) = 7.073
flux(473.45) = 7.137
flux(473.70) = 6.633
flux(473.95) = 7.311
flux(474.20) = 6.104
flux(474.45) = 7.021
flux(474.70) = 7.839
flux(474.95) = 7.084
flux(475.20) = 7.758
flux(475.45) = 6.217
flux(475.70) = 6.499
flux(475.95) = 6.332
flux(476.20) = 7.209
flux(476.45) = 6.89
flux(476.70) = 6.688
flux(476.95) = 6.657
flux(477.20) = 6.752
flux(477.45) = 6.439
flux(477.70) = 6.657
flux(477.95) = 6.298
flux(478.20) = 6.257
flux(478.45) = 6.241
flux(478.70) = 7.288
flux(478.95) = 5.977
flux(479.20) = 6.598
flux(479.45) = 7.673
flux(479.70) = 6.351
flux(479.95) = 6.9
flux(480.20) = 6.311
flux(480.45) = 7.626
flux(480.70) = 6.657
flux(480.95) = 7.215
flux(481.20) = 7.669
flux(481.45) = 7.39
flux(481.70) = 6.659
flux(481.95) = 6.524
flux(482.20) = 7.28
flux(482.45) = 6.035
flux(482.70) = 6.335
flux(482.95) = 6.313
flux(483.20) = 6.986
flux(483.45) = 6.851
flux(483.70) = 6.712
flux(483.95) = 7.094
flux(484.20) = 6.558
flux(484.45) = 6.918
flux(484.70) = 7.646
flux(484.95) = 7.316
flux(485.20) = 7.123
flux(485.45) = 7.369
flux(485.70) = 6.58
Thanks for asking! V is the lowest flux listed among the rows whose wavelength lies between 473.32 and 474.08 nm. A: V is 6.633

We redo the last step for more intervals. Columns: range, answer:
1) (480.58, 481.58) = 6.657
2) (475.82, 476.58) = 6.332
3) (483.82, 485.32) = 6.558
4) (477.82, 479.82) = 5.977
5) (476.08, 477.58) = 6.439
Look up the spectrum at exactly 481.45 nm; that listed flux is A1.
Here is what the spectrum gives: 7.39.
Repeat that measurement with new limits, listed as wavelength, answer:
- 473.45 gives 7.137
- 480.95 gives 7.215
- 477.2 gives 6.752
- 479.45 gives 7.673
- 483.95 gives 7.094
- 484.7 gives 7.646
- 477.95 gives 6.298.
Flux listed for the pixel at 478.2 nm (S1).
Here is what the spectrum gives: 6.257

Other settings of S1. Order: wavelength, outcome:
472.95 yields 6.931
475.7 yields 6.499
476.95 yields 6.657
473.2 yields 7.073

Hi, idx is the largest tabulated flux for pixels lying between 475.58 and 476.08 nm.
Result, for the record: 6.499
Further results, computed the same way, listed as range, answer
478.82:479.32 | 6.598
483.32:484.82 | 7.646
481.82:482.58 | 7.28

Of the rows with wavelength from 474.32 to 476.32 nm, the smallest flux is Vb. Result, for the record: 6.217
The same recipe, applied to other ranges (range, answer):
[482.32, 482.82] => 6.035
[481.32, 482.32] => 6.524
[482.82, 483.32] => 6.313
